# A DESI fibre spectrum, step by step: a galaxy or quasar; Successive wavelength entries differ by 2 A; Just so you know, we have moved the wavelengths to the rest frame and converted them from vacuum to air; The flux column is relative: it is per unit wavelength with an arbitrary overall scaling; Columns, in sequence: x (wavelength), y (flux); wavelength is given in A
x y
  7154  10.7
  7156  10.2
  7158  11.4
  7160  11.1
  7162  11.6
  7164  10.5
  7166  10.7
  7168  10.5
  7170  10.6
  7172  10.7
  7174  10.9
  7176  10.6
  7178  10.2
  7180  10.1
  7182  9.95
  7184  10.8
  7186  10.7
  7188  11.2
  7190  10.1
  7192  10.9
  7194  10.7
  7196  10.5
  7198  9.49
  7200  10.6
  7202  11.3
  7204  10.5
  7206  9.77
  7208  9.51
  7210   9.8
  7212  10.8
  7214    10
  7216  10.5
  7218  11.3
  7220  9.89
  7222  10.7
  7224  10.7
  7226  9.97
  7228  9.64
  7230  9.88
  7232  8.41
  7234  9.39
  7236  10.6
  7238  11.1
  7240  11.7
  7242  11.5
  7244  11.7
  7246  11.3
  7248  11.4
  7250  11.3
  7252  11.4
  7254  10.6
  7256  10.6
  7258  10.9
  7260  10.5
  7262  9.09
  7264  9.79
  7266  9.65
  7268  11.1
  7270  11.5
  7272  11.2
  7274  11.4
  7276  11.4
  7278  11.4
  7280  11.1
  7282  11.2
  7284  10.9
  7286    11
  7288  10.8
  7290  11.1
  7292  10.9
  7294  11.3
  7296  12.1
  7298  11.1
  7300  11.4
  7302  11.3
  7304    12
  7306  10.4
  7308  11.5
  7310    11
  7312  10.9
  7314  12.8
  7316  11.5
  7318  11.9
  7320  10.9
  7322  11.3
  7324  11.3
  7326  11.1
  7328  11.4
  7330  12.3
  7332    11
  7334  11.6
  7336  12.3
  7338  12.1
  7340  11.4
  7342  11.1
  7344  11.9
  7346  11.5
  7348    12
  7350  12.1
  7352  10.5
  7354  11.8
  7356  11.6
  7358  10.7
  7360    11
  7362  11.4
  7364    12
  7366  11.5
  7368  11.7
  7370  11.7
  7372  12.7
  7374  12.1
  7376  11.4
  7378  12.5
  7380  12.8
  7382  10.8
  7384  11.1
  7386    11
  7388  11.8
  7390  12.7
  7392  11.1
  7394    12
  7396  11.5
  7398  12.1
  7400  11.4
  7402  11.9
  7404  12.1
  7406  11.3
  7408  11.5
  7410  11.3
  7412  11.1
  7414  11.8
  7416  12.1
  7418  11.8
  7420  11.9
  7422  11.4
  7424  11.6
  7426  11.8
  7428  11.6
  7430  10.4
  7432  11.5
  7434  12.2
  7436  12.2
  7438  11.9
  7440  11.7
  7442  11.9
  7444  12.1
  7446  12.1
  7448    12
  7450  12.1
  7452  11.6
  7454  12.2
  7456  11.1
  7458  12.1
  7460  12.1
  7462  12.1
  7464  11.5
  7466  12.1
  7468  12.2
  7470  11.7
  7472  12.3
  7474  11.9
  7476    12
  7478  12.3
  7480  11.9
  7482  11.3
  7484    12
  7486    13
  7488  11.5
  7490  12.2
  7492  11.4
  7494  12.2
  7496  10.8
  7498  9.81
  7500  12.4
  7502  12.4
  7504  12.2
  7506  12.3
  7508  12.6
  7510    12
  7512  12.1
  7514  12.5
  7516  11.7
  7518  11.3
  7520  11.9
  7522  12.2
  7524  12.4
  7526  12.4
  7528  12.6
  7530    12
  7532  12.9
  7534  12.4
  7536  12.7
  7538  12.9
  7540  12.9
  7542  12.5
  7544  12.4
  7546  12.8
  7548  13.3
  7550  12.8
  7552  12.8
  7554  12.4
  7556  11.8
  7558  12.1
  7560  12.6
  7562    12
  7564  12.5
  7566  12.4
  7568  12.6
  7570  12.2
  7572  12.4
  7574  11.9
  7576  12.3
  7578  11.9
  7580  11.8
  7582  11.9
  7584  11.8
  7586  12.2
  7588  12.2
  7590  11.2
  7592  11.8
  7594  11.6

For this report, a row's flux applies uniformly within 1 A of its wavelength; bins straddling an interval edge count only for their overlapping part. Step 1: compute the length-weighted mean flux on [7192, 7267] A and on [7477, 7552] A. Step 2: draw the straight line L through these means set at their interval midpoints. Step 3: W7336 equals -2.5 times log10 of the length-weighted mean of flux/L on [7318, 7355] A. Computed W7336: -0.04 mag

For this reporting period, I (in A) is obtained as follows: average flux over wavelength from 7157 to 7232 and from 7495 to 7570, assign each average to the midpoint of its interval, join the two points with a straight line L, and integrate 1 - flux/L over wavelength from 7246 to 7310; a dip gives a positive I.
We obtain -0.61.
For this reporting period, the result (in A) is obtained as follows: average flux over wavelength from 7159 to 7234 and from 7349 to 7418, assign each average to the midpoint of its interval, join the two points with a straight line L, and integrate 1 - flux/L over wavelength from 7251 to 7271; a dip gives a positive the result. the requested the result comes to 0.6 A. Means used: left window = 10.4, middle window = 10.5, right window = 11.7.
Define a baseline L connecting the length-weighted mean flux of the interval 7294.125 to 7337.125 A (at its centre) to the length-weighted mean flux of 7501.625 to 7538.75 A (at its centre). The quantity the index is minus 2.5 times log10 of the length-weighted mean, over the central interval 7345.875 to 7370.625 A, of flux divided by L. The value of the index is 0.01 mag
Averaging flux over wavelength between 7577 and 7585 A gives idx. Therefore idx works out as 11.9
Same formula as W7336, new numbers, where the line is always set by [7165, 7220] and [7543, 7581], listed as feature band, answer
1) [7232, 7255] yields -0.025 mag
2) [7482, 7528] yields 0.010 mag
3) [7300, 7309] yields -0.026 mag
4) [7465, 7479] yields -0.015 mag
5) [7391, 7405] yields -0.019 mag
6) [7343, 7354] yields -0.033 mag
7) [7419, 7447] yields -0.003 mag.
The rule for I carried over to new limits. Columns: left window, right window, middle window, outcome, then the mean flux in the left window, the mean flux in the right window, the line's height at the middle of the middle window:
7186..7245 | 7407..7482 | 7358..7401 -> -1.10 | 10.4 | 11.8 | 11.4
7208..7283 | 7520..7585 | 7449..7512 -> 0.32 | 10.6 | 12.4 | 12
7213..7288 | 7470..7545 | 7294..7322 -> -1.08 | 10.7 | 12.1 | 11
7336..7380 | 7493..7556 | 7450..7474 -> 0.27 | 11.7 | 12.3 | 12.1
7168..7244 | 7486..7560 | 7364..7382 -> -0.96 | 10.4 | 12.2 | 11.4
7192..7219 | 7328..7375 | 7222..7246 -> 0.38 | 10.4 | 11.6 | 10.6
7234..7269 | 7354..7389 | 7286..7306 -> -0.29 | 10.8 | 11.6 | 11.1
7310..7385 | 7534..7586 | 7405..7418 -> 0.33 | 11.6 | 12.4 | 11.8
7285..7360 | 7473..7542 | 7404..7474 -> 0.41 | 11.4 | 12.1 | 11.8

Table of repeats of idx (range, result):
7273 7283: 11.3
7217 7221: 10.6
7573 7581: 12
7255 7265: 10.2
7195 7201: 10.2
